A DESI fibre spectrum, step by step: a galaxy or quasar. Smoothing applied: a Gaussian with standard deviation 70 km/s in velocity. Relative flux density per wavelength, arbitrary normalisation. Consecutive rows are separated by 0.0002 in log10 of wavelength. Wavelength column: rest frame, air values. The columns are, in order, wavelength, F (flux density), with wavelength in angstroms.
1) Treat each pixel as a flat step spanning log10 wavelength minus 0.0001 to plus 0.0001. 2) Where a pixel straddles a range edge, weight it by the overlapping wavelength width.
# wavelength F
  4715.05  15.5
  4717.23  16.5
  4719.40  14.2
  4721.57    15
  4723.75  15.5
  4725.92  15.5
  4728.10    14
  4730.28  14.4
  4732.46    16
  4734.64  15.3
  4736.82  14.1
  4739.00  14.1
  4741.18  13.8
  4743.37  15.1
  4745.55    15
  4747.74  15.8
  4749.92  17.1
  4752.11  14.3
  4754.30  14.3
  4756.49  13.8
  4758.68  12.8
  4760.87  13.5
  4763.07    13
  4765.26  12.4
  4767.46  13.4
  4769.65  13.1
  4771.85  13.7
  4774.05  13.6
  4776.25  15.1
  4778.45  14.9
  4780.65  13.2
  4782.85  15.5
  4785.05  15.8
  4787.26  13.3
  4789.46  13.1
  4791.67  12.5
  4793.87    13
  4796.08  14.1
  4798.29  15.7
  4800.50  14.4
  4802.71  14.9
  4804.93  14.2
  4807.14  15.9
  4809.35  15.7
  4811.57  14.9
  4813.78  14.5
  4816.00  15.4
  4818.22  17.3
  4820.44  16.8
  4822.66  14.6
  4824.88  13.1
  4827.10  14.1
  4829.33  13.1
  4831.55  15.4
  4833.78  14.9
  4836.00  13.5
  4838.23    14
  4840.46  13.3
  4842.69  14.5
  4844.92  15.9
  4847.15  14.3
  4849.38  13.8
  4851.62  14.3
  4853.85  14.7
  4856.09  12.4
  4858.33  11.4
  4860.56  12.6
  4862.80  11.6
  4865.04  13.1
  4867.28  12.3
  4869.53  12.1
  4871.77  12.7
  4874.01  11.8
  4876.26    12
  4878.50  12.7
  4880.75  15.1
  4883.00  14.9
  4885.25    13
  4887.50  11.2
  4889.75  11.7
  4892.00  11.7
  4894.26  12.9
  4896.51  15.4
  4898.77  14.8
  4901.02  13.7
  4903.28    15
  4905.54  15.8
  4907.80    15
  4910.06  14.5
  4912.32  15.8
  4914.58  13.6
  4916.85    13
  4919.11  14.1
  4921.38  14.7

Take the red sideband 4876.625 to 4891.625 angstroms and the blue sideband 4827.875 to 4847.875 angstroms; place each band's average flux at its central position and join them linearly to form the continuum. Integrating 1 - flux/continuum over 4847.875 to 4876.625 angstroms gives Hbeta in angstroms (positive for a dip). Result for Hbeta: 1.9 angstroms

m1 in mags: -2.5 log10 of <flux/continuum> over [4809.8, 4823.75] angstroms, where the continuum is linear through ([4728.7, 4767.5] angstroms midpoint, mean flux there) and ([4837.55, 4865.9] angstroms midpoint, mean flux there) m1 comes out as -0.13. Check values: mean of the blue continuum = 14.4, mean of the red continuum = 13.5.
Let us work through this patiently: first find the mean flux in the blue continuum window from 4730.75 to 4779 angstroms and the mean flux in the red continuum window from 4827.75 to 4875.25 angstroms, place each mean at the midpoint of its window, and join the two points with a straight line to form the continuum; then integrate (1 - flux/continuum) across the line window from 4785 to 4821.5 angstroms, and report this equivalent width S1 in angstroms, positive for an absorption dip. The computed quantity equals -2.4 angstroms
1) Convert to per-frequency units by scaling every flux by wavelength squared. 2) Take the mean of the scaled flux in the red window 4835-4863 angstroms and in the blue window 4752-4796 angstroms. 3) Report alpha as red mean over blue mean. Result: 1.02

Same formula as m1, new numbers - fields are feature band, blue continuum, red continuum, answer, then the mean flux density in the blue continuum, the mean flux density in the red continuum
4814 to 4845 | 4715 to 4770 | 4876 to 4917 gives -0.04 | 14.5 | 13.8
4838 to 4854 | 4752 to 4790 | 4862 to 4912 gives -0.06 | 13.8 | 13.4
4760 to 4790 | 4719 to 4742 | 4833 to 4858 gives 0.05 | 14.7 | 14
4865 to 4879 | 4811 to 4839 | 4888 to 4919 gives 0.16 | 14.7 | 14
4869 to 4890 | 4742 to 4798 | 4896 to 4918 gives 0.14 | 14.1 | 14.6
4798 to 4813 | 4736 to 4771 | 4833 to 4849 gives -0.06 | 14.1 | 14.3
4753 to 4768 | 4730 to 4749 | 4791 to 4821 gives 0.12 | 14.9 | 15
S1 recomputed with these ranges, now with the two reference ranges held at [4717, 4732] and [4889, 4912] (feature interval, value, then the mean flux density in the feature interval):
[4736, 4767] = 1.3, 14.2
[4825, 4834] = 0.2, 14.2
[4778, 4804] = 0.8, 14.2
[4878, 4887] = 0.3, 13.8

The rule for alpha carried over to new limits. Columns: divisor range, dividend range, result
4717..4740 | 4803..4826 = 1.06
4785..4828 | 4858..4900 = 0.90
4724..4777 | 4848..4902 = 0.96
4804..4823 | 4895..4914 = 1.00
